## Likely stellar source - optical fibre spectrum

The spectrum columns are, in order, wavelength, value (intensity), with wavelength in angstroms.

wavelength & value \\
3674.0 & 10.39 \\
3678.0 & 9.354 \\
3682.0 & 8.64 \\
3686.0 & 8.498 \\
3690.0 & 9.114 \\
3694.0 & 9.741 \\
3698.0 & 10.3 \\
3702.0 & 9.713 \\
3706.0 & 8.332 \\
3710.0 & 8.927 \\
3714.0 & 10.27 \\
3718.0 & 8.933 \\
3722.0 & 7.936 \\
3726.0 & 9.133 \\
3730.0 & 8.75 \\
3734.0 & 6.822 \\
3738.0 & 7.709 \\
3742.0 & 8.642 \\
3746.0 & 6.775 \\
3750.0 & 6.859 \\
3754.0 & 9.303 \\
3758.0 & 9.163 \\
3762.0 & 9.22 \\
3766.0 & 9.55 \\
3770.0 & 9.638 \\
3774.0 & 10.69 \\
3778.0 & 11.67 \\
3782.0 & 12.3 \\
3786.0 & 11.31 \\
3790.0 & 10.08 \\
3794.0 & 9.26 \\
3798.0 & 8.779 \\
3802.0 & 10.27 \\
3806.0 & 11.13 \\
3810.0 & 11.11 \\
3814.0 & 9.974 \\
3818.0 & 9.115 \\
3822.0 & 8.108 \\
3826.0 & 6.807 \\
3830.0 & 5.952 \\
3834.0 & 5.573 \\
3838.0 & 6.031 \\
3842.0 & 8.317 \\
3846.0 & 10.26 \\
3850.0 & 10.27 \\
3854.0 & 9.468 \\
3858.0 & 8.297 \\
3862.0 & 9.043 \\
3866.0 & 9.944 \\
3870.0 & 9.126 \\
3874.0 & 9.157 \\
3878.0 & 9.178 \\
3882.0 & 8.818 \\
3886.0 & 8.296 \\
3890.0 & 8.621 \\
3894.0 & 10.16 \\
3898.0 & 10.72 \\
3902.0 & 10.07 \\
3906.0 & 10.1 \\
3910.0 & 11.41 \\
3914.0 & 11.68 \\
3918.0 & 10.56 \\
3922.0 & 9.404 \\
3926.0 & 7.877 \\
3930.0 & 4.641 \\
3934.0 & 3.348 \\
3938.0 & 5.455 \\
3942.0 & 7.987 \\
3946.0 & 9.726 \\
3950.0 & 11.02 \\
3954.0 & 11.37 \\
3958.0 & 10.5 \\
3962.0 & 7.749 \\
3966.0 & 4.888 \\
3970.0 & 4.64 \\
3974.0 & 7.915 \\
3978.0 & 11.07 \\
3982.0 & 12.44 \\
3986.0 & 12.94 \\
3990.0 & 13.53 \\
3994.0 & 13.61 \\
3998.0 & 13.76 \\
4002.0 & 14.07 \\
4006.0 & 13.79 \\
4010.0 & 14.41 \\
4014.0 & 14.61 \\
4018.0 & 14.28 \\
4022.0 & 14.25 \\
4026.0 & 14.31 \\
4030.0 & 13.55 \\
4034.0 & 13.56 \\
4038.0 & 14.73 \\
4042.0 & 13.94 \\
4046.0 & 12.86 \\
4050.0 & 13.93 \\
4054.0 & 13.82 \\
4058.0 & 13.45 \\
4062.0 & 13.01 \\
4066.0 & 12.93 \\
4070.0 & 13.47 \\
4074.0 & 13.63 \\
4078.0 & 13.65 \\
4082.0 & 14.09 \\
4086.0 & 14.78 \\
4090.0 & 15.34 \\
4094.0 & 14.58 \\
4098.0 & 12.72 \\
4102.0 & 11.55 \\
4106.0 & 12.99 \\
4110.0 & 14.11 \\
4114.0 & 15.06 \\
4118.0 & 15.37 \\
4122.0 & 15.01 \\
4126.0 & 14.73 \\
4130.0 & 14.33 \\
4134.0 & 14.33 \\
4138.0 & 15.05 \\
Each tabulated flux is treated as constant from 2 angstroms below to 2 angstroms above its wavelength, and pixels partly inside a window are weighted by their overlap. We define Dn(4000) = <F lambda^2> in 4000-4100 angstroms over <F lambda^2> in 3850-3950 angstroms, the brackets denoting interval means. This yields 1.7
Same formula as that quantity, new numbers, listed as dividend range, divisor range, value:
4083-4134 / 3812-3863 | 1.98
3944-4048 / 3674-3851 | 1.51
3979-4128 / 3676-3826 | 1.74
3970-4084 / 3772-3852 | 1.59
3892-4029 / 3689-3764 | 1.37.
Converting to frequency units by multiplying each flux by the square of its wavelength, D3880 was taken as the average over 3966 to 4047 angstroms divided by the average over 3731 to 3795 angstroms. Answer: 1.55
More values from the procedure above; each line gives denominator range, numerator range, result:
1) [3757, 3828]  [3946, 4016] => 1.26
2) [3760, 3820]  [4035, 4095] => 1.55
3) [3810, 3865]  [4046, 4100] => 1.85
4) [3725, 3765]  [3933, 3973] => 1.05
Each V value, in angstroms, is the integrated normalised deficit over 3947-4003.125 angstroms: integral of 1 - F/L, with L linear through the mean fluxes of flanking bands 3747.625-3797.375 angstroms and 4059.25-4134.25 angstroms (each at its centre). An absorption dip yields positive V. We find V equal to 8.3 angstroms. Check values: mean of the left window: 9.87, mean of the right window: 14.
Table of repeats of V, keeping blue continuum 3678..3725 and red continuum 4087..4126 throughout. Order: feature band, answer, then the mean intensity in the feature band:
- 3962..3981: 7.63 angstroms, 7.47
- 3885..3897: 2.35 angstroms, 9.23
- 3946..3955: 1.00 angstroms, 10.8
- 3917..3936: 7.83 angstroms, 6.99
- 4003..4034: -2.57 angstroms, 14.1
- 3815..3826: 2.28 angstroms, 8.41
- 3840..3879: 6.24 angstroms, 9.31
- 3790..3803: 1.06 angstroms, 9.47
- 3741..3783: 2.19 angstroms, 9.39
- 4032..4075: -0.32 angstroms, 13.6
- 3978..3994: -0.21 angstroms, 12.8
